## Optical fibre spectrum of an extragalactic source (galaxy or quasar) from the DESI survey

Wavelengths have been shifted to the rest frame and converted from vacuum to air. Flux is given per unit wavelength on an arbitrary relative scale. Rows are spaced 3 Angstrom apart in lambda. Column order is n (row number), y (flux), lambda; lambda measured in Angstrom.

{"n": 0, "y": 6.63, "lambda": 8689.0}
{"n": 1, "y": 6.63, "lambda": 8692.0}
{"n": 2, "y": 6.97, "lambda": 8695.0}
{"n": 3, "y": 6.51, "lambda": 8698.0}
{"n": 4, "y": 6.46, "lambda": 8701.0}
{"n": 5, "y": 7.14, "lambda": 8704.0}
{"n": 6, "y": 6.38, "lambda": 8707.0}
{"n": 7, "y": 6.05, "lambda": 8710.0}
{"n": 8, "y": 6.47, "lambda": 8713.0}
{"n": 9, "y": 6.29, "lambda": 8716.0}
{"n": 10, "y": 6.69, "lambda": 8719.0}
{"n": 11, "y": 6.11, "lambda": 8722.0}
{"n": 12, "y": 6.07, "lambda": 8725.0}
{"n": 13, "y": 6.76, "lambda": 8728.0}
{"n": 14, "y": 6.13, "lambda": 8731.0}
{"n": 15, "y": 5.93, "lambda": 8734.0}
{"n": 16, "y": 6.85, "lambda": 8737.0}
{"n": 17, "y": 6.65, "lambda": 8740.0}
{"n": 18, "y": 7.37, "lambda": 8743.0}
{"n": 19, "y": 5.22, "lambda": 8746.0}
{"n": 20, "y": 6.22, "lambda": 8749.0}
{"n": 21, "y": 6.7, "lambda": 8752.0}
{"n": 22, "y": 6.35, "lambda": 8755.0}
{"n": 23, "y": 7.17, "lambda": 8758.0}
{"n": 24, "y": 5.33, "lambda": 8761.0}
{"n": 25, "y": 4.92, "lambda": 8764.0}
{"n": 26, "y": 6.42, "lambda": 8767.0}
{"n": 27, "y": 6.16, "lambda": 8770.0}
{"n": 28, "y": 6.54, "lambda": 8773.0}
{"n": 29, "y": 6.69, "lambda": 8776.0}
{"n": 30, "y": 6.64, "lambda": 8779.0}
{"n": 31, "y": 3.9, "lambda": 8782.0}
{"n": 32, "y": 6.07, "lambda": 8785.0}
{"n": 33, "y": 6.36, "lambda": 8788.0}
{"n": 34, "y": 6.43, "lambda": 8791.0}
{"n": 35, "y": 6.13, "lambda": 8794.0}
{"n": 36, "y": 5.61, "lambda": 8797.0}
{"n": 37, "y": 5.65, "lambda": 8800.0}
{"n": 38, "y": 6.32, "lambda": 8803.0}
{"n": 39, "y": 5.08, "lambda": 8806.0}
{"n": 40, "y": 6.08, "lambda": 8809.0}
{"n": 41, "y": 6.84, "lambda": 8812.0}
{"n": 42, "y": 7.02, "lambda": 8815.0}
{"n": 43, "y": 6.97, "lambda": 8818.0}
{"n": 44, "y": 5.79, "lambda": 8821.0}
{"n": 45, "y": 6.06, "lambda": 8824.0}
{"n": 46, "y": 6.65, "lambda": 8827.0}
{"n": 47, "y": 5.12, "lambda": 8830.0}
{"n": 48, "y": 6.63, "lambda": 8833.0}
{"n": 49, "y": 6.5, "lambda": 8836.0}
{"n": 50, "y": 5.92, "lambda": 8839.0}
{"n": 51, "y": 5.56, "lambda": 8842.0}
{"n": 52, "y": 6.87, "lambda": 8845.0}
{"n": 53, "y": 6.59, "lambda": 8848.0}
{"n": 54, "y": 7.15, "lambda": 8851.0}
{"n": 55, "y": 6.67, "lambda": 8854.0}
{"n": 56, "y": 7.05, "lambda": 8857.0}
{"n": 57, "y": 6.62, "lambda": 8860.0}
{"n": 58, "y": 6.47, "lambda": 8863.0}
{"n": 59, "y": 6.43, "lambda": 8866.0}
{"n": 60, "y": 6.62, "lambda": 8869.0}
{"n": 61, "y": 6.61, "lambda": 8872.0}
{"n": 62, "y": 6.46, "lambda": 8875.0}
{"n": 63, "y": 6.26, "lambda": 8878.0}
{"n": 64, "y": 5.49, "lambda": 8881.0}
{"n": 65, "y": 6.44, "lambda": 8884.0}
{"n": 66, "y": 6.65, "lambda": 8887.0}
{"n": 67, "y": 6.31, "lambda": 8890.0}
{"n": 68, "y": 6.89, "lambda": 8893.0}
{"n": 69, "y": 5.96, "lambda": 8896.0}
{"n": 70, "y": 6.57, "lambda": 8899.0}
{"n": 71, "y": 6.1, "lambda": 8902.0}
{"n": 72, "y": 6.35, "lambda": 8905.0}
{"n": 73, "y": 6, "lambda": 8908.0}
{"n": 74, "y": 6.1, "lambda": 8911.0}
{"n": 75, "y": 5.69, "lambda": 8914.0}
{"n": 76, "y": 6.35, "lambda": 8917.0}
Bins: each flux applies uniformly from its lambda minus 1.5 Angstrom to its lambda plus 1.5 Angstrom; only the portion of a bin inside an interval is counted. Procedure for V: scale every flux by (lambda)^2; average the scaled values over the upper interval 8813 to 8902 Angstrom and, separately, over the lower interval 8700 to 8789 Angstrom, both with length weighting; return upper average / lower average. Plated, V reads 1.05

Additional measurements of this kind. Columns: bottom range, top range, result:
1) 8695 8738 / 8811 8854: 1.02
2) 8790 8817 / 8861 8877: 1.08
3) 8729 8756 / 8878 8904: 1.02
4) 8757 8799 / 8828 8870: 1.09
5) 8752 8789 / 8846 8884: 1.10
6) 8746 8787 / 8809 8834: 1.06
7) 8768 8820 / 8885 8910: 1.06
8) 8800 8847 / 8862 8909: 1.04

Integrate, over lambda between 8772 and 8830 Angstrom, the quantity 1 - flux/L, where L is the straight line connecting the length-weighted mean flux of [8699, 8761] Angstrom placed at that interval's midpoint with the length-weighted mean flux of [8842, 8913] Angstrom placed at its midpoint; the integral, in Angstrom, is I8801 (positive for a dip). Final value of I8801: 2.8 Angstrom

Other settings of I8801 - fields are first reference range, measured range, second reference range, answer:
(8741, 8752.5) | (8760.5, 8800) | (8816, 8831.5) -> 2.0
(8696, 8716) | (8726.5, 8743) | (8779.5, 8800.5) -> -0.8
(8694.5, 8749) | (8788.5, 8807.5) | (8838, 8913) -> 1.5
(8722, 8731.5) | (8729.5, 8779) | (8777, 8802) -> -1.5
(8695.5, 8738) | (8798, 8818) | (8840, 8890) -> 0.8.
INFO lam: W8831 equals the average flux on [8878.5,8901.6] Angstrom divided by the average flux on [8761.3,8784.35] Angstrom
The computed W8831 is 1.1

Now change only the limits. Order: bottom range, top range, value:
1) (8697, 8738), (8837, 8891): 1.01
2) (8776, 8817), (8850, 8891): 1.08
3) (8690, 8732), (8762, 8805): 0.92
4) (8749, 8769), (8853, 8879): 1.07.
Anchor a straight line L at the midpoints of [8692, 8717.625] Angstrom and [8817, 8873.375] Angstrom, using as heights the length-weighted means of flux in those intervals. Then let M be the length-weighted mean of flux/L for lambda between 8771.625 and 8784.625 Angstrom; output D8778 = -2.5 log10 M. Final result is 0.094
